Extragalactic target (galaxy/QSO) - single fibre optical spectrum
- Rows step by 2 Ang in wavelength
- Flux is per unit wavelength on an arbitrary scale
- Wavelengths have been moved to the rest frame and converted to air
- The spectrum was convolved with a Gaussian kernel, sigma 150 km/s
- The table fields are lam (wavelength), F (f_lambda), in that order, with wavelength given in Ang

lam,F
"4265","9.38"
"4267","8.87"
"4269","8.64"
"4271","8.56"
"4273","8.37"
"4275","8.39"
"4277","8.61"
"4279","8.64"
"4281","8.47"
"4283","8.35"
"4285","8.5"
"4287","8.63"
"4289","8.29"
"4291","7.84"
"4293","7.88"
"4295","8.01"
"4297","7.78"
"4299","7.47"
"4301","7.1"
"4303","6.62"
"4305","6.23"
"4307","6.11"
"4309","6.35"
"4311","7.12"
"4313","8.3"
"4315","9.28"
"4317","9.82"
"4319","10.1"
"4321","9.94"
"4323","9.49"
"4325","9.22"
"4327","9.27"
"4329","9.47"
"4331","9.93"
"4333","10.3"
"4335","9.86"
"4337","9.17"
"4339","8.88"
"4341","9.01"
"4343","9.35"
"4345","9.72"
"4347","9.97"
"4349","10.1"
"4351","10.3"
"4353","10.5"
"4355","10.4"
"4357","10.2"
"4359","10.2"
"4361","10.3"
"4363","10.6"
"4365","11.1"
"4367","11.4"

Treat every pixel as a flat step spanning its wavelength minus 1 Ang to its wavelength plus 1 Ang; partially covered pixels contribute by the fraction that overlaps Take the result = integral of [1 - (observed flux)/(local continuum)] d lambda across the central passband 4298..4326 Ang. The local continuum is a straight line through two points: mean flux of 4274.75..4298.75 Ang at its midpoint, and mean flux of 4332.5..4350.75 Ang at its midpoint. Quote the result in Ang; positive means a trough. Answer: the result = 2.6 Ang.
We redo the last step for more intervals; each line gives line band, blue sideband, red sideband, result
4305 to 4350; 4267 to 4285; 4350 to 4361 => 3.0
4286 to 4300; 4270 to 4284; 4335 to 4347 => 1.1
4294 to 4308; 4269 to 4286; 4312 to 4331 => 3.0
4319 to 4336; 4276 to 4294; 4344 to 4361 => -0.4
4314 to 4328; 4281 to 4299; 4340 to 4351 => -0.9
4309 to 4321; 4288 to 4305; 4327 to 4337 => -0.1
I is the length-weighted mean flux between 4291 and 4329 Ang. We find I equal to 8.14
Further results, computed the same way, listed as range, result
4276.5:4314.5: 7.71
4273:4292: 8.41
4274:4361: 8.83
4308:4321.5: 8.66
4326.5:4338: 9.68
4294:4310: 6.96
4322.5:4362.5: 9.8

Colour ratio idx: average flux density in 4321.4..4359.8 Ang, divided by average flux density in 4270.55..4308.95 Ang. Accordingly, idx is 1.2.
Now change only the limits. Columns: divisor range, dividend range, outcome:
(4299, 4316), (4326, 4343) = 1.32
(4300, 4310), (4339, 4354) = 1.51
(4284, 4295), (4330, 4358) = 1.20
